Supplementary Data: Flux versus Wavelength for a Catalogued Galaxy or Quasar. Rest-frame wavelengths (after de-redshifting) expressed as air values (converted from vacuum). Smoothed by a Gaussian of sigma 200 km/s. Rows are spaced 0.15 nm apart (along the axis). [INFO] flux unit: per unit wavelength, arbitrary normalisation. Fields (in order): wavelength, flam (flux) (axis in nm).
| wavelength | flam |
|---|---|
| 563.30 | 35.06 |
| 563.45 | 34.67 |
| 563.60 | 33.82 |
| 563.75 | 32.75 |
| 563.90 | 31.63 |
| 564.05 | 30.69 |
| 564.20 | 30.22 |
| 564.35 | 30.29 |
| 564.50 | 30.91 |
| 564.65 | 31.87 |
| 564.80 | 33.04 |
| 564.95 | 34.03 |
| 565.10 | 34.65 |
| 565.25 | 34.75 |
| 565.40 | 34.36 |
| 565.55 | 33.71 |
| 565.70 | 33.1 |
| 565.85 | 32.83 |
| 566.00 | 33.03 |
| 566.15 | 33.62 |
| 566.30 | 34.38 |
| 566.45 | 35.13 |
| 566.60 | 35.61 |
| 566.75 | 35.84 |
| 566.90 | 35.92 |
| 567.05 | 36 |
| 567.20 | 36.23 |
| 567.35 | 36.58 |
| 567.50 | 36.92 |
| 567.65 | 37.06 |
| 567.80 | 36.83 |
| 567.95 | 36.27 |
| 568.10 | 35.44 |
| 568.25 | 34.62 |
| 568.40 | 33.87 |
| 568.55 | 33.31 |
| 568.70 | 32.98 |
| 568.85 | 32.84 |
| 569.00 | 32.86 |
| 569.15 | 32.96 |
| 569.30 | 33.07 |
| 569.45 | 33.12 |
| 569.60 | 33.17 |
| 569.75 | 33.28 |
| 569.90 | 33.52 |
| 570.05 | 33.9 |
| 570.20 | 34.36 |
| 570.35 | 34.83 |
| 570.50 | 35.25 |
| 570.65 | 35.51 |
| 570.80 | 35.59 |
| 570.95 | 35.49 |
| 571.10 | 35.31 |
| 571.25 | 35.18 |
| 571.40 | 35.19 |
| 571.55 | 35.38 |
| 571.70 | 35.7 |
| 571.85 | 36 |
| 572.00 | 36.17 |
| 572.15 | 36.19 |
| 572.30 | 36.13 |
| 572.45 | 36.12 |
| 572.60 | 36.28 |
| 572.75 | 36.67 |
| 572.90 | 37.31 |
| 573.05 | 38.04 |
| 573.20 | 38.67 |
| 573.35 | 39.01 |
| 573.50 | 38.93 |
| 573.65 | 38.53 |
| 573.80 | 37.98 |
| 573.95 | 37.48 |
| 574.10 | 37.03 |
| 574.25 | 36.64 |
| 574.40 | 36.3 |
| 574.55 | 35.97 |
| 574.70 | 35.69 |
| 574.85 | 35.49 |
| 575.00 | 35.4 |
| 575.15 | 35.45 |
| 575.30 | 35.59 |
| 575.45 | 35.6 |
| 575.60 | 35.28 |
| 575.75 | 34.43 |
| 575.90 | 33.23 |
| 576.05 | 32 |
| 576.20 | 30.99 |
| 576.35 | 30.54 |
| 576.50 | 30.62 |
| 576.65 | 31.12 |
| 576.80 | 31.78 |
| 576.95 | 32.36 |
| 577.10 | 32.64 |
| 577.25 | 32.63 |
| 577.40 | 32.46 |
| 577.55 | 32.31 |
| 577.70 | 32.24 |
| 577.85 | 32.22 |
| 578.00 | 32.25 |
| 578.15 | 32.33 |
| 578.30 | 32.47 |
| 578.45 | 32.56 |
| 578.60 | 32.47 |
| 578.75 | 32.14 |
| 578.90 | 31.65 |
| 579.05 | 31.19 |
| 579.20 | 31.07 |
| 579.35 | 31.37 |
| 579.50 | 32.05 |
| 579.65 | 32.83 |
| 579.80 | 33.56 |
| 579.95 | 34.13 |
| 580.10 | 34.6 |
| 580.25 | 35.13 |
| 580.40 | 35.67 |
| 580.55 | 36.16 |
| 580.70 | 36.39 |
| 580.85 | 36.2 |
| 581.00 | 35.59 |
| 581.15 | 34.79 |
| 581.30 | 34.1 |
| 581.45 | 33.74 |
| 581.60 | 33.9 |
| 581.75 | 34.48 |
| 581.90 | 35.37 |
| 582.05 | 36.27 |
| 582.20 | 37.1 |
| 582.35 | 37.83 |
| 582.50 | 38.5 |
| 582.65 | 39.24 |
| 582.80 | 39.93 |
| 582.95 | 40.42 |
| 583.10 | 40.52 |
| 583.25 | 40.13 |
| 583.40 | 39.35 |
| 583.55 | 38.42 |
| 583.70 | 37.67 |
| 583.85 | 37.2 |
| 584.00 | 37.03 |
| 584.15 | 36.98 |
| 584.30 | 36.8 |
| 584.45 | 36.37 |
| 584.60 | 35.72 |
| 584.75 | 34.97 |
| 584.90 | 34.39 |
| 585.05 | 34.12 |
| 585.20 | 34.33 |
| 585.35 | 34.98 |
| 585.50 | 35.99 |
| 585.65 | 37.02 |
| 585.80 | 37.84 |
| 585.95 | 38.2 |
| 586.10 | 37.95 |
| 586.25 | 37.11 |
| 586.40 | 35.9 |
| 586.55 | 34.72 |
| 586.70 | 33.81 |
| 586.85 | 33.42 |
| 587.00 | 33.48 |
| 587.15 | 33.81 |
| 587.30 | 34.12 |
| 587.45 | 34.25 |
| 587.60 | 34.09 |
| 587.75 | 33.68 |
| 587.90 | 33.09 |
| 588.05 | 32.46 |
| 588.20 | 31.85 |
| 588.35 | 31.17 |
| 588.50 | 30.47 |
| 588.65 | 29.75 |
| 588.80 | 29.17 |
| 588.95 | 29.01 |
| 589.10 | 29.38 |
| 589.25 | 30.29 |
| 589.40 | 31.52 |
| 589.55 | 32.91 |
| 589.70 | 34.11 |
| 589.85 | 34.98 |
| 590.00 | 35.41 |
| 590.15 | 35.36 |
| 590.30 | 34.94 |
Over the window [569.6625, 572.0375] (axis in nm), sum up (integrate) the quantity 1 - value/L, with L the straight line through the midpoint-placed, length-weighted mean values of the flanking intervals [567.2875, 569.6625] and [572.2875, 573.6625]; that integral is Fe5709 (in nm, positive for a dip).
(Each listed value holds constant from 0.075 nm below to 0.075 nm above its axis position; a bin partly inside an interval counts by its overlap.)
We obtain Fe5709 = 0.07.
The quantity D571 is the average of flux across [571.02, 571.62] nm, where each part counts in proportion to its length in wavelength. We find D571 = 35.3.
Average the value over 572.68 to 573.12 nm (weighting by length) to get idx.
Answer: 37.3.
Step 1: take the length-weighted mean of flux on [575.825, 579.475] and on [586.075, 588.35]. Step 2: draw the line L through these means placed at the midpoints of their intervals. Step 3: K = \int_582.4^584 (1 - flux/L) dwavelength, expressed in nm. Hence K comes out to -0.28 nm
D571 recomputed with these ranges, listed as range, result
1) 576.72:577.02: 32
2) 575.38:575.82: 35.1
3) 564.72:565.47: 34.1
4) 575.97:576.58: 31.1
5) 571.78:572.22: 36.1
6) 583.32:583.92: 38.2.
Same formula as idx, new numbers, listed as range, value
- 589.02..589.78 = 31.6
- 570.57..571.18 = 35.5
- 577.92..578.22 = 32.3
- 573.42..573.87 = 38.5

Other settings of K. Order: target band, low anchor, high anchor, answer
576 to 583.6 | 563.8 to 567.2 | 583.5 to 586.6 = 0.28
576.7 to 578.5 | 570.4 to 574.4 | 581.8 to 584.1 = 0.24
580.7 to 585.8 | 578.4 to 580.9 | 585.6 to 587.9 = -0.34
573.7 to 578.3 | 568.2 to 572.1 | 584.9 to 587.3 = 0.12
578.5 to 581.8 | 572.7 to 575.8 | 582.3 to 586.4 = 0.30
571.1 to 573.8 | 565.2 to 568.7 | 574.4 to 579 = -0.23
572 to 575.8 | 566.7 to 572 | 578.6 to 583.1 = -0.18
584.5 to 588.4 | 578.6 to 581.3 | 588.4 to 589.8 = -0.38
